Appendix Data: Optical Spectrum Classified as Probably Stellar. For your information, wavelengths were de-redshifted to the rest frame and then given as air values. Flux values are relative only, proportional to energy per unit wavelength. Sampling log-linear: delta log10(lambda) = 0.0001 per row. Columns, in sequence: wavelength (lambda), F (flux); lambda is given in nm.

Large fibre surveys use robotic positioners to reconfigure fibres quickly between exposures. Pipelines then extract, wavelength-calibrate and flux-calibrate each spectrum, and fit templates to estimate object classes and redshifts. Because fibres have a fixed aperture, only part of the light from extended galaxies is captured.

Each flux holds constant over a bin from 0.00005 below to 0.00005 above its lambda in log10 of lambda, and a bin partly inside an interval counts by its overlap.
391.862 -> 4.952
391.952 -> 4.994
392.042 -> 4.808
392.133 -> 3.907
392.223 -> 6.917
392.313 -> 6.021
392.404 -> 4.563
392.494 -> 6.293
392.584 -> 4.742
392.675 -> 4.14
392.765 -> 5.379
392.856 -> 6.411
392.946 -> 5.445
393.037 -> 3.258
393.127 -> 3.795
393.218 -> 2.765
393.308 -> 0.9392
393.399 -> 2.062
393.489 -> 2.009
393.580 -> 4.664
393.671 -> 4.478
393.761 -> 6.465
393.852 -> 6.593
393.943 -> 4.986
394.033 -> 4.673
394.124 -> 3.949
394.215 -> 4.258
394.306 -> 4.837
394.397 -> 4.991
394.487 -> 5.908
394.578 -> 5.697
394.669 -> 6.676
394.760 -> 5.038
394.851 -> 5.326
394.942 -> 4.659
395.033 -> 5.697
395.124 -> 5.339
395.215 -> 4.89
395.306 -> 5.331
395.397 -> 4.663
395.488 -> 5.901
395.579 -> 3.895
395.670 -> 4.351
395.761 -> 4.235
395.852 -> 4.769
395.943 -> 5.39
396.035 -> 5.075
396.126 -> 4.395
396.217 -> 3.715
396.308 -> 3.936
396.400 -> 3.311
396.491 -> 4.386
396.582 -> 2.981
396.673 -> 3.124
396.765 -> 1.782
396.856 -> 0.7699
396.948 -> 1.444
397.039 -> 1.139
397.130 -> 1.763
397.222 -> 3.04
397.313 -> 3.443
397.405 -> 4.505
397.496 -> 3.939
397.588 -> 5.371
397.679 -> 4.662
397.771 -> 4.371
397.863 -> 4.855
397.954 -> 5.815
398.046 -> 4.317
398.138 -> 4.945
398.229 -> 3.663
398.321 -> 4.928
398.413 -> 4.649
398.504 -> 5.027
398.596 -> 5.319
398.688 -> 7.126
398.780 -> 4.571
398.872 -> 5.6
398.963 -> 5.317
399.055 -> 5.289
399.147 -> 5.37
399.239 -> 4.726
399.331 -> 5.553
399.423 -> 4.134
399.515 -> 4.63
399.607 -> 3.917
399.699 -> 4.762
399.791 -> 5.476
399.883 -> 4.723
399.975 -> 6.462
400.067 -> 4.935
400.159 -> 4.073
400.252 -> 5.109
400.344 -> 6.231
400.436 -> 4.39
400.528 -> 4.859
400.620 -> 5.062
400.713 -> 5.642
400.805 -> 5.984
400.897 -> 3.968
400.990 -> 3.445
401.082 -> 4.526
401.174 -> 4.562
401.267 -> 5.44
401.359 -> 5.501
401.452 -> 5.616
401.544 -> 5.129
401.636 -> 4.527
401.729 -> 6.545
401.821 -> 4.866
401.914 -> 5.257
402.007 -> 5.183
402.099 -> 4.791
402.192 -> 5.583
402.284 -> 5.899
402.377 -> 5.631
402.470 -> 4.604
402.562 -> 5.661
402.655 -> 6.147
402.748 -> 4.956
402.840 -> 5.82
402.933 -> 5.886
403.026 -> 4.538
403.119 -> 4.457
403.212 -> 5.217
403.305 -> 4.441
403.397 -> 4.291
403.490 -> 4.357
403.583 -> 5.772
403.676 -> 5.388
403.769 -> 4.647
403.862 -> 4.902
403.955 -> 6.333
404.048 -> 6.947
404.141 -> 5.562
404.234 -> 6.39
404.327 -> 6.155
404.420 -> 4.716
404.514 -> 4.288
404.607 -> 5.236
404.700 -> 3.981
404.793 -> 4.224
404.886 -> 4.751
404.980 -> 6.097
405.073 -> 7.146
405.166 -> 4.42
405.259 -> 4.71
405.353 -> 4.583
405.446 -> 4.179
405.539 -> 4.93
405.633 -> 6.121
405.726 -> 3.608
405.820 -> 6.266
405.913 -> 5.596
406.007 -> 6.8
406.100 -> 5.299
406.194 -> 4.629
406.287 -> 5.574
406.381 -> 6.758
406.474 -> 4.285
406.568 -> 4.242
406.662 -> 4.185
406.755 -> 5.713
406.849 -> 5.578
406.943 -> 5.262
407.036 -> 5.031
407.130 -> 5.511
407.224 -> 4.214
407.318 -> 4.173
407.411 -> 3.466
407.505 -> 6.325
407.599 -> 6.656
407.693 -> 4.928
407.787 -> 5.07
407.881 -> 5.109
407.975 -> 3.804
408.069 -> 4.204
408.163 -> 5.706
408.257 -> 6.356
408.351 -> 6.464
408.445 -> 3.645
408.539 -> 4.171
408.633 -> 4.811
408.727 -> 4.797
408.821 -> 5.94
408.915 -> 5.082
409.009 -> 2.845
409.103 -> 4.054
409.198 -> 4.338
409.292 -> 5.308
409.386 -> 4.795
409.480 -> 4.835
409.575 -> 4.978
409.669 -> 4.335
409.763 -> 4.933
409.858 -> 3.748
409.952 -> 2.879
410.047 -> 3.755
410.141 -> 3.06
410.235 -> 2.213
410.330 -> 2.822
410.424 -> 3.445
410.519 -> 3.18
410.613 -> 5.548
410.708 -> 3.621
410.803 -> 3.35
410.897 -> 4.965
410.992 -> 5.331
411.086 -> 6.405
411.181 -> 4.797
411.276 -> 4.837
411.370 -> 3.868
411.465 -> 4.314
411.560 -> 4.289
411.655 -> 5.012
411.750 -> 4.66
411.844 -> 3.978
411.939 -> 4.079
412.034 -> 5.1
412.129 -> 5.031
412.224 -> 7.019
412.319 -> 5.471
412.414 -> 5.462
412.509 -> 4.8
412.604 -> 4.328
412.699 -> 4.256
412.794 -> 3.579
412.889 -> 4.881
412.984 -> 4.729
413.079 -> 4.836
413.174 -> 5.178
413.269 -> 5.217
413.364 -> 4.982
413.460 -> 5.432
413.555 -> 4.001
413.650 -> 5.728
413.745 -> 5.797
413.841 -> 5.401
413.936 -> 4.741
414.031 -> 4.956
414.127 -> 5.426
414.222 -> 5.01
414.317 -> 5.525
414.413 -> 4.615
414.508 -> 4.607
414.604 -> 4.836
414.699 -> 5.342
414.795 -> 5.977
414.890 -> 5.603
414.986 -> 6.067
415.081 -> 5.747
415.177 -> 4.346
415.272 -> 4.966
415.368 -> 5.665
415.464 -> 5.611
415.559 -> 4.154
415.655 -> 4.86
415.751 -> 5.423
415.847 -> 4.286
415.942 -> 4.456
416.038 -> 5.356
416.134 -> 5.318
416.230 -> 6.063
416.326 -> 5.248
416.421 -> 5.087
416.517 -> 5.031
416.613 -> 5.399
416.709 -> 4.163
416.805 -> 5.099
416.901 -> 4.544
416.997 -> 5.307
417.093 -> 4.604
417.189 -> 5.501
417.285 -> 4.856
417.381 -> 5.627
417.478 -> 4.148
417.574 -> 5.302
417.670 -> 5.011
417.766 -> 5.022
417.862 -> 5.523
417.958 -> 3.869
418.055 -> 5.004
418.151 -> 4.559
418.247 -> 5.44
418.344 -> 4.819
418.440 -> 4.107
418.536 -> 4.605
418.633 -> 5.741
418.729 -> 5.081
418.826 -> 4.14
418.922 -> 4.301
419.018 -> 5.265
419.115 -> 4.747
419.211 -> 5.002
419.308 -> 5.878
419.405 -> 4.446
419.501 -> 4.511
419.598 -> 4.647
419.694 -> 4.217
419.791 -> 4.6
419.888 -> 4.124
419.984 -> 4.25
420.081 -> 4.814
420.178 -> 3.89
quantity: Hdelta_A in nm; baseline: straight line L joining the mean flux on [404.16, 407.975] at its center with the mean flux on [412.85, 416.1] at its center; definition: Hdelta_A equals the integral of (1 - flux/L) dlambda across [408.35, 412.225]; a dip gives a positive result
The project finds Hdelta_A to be 0.557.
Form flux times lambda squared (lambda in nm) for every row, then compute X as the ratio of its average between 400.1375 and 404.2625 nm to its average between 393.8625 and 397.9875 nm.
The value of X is 1.25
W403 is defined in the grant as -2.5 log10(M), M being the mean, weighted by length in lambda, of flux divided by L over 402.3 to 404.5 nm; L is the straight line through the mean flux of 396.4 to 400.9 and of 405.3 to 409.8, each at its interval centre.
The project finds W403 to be -0.128 mag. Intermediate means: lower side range 4.45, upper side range 4.99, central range 5.33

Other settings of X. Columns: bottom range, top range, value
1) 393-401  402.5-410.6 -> 1.14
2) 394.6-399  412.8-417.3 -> 1.28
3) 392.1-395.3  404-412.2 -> 1.08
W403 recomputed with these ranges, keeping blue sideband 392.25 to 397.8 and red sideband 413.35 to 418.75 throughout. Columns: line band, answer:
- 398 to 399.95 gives -0.12 mag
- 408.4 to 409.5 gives 0.06 mag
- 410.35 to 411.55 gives 0.11 mag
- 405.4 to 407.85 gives -0.10 mag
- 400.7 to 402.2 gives -0.12 mag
